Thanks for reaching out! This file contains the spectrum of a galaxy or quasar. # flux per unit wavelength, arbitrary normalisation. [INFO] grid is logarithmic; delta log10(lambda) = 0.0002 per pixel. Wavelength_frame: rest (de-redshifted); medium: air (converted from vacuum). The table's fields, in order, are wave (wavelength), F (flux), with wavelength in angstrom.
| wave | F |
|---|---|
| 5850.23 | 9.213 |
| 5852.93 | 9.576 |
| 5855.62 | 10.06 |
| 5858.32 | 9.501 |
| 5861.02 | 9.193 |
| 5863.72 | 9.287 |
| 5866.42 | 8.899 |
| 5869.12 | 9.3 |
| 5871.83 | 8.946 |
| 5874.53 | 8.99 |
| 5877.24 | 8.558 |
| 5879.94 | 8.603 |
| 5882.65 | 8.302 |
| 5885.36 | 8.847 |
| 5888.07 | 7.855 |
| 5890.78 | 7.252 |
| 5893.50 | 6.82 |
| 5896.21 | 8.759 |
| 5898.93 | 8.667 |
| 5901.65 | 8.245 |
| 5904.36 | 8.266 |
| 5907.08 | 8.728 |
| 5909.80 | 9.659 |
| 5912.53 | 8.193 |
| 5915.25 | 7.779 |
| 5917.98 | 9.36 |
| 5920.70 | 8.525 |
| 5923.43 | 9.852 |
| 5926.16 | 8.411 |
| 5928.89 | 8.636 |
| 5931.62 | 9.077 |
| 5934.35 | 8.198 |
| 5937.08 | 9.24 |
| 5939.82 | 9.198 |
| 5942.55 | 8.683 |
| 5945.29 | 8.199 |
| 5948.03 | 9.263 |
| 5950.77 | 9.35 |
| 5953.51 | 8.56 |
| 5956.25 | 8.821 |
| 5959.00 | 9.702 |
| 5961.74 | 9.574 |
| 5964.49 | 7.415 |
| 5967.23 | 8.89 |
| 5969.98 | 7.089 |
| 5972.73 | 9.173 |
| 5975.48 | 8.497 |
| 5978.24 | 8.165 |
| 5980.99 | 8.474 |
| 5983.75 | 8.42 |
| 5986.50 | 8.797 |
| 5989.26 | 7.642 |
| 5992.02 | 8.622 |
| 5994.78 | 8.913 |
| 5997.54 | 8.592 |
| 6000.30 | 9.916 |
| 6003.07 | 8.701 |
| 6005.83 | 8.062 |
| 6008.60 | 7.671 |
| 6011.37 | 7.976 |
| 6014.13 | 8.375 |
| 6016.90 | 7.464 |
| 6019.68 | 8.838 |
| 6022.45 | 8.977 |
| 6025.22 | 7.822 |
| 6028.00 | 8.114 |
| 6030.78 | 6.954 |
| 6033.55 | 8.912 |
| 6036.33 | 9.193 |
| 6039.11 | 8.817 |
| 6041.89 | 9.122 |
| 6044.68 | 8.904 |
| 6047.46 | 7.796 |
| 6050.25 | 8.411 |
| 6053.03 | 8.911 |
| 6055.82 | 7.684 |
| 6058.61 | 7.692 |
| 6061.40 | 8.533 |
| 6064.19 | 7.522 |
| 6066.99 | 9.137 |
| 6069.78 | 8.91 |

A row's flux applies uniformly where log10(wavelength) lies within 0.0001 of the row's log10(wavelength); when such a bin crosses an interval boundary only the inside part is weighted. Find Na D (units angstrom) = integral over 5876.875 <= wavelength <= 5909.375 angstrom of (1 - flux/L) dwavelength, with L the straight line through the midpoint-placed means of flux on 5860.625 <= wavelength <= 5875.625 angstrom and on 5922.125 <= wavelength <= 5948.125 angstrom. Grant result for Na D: 2.7 angstrom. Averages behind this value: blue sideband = 9.1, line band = 8.28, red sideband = 8.85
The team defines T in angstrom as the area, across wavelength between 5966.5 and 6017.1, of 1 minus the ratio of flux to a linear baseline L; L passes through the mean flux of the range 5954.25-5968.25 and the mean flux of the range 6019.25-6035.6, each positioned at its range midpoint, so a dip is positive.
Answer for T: 1.1 angstrom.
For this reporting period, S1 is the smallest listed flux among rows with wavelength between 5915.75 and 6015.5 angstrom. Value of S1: 7.089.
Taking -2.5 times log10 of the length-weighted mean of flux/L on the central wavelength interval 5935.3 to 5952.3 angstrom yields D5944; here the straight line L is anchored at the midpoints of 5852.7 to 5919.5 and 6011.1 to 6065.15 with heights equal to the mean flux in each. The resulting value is -0.05 mag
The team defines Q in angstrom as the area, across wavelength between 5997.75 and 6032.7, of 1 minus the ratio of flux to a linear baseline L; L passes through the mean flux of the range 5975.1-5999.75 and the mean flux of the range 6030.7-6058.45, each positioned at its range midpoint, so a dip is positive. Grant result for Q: 1.0 angstrom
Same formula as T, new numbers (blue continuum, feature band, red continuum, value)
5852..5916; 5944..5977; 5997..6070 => -0.7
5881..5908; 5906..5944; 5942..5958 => -1.3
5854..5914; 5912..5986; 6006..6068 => -1.6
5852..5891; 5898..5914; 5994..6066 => 0.3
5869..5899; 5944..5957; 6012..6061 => -0.8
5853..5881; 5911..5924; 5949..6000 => 0.3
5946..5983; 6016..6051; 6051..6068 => -0.3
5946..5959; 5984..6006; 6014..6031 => -0.5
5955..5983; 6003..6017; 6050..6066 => 0.6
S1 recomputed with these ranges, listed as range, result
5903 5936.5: 7.779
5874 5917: 6.82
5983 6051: 6.954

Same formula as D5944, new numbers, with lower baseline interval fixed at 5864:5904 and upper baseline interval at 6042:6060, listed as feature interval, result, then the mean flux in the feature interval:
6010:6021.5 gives 0.02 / 8.2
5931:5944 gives -0.06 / 8.87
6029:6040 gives -0.02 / 8.44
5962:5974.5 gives 0.01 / 8.28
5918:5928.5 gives -0.07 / 8.96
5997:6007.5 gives -0.06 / 8.8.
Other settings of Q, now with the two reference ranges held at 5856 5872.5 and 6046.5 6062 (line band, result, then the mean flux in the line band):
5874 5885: 0.7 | 8.61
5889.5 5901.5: 1.5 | 7.91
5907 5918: 0.4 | 8.66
